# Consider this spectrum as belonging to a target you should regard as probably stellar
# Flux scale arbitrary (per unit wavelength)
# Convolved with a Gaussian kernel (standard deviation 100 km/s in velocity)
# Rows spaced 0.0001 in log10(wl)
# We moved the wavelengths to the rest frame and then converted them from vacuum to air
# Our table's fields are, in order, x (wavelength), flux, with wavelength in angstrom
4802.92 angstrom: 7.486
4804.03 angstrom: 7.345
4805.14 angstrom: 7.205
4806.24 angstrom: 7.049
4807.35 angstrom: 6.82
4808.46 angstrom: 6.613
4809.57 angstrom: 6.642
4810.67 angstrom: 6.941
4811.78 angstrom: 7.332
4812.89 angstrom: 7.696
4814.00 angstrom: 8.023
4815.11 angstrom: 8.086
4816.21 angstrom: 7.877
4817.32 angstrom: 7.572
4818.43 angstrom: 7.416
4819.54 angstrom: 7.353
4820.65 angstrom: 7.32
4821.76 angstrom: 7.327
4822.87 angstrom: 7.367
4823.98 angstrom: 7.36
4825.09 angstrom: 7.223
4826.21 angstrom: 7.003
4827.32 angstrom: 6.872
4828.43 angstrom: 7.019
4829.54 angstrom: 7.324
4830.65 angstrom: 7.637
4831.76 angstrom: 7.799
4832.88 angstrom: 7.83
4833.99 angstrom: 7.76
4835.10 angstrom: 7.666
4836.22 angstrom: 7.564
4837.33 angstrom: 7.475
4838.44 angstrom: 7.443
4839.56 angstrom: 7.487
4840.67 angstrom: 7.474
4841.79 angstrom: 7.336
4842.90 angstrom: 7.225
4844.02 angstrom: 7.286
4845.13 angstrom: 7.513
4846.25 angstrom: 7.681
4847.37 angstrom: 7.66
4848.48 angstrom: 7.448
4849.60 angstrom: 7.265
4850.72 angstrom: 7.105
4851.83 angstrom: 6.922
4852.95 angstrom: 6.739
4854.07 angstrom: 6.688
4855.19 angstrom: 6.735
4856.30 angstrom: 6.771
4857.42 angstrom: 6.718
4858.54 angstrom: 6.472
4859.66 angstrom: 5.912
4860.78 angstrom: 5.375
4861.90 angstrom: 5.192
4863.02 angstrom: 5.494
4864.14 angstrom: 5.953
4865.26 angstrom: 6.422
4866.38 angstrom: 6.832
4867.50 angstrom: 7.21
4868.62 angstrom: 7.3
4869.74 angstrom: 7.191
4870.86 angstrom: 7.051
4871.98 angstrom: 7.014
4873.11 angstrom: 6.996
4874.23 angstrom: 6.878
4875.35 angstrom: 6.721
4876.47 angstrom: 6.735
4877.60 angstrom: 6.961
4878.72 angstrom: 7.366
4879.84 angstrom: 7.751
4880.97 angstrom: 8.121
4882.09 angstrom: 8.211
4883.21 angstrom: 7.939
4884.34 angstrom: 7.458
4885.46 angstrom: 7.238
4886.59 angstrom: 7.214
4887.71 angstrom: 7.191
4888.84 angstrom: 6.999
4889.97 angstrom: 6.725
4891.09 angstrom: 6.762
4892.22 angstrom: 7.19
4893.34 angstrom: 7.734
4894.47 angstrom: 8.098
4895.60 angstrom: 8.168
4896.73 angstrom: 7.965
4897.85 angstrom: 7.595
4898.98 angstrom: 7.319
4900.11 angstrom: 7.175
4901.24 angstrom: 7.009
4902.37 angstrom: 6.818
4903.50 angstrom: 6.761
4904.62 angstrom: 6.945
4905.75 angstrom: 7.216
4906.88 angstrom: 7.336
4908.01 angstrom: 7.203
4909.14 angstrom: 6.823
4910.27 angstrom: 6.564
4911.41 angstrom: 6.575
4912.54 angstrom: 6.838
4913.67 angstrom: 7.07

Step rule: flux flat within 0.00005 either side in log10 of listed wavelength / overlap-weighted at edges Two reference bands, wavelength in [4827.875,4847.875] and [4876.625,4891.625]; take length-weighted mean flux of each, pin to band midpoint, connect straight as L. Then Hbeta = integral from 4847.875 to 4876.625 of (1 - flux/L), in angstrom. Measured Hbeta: 3.0 angstrom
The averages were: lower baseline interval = 7.51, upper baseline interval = 7.36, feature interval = 6.66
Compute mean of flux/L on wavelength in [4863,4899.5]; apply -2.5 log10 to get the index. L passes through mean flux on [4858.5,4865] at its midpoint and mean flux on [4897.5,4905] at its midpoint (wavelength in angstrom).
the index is -0.14 mag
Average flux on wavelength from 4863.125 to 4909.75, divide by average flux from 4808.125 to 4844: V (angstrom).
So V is 0.97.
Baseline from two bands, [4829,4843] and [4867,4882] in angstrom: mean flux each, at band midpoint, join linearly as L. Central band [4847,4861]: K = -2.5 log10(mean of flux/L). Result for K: 0.09 mag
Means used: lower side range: 7.55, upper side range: 7.21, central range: 6.78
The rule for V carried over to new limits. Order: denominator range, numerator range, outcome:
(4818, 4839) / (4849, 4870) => 0.88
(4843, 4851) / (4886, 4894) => 0.96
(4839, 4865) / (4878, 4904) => 1.09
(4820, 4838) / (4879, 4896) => 1.01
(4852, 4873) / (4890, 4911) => 1.11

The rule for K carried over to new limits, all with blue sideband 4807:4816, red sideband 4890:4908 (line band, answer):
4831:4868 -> 0.05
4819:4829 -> 0.02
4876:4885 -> -0.04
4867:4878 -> 0.05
